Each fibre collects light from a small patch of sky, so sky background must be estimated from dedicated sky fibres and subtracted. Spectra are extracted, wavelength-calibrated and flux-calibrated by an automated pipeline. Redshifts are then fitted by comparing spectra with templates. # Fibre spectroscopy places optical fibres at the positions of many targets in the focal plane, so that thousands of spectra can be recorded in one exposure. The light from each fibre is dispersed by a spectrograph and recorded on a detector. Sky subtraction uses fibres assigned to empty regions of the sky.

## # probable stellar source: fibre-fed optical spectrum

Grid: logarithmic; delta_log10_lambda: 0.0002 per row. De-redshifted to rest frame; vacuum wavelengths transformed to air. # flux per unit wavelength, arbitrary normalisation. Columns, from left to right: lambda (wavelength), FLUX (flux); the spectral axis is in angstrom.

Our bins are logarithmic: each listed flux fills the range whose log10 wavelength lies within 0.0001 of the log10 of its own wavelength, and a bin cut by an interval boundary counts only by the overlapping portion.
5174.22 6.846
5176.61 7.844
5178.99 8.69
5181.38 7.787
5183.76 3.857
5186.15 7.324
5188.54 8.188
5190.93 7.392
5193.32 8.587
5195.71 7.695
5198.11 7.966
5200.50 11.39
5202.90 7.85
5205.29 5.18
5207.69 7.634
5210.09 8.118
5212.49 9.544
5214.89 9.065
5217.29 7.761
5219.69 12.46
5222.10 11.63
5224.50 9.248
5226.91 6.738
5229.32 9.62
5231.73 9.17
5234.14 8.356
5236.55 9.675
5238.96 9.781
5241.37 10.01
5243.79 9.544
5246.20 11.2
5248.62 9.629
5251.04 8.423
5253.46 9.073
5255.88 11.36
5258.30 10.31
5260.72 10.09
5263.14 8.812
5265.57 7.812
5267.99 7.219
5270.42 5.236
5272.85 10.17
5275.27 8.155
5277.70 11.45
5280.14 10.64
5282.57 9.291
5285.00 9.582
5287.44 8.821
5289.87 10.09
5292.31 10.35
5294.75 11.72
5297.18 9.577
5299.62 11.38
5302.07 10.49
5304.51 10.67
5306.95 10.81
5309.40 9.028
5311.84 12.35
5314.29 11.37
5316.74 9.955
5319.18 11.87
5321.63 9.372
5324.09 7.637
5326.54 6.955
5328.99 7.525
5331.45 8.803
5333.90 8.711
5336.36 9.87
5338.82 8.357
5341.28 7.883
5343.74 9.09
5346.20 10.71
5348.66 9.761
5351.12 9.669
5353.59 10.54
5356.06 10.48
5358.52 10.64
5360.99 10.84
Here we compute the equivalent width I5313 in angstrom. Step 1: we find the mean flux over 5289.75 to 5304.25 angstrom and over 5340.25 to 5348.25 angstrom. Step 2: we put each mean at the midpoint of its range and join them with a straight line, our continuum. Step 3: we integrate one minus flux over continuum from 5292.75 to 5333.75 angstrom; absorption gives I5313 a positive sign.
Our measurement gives 1.1 angstrom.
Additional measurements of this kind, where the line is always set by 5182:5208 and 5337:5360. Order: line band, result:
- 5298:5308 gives -1.9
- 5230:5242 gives -1.8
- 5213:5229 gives -3.2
